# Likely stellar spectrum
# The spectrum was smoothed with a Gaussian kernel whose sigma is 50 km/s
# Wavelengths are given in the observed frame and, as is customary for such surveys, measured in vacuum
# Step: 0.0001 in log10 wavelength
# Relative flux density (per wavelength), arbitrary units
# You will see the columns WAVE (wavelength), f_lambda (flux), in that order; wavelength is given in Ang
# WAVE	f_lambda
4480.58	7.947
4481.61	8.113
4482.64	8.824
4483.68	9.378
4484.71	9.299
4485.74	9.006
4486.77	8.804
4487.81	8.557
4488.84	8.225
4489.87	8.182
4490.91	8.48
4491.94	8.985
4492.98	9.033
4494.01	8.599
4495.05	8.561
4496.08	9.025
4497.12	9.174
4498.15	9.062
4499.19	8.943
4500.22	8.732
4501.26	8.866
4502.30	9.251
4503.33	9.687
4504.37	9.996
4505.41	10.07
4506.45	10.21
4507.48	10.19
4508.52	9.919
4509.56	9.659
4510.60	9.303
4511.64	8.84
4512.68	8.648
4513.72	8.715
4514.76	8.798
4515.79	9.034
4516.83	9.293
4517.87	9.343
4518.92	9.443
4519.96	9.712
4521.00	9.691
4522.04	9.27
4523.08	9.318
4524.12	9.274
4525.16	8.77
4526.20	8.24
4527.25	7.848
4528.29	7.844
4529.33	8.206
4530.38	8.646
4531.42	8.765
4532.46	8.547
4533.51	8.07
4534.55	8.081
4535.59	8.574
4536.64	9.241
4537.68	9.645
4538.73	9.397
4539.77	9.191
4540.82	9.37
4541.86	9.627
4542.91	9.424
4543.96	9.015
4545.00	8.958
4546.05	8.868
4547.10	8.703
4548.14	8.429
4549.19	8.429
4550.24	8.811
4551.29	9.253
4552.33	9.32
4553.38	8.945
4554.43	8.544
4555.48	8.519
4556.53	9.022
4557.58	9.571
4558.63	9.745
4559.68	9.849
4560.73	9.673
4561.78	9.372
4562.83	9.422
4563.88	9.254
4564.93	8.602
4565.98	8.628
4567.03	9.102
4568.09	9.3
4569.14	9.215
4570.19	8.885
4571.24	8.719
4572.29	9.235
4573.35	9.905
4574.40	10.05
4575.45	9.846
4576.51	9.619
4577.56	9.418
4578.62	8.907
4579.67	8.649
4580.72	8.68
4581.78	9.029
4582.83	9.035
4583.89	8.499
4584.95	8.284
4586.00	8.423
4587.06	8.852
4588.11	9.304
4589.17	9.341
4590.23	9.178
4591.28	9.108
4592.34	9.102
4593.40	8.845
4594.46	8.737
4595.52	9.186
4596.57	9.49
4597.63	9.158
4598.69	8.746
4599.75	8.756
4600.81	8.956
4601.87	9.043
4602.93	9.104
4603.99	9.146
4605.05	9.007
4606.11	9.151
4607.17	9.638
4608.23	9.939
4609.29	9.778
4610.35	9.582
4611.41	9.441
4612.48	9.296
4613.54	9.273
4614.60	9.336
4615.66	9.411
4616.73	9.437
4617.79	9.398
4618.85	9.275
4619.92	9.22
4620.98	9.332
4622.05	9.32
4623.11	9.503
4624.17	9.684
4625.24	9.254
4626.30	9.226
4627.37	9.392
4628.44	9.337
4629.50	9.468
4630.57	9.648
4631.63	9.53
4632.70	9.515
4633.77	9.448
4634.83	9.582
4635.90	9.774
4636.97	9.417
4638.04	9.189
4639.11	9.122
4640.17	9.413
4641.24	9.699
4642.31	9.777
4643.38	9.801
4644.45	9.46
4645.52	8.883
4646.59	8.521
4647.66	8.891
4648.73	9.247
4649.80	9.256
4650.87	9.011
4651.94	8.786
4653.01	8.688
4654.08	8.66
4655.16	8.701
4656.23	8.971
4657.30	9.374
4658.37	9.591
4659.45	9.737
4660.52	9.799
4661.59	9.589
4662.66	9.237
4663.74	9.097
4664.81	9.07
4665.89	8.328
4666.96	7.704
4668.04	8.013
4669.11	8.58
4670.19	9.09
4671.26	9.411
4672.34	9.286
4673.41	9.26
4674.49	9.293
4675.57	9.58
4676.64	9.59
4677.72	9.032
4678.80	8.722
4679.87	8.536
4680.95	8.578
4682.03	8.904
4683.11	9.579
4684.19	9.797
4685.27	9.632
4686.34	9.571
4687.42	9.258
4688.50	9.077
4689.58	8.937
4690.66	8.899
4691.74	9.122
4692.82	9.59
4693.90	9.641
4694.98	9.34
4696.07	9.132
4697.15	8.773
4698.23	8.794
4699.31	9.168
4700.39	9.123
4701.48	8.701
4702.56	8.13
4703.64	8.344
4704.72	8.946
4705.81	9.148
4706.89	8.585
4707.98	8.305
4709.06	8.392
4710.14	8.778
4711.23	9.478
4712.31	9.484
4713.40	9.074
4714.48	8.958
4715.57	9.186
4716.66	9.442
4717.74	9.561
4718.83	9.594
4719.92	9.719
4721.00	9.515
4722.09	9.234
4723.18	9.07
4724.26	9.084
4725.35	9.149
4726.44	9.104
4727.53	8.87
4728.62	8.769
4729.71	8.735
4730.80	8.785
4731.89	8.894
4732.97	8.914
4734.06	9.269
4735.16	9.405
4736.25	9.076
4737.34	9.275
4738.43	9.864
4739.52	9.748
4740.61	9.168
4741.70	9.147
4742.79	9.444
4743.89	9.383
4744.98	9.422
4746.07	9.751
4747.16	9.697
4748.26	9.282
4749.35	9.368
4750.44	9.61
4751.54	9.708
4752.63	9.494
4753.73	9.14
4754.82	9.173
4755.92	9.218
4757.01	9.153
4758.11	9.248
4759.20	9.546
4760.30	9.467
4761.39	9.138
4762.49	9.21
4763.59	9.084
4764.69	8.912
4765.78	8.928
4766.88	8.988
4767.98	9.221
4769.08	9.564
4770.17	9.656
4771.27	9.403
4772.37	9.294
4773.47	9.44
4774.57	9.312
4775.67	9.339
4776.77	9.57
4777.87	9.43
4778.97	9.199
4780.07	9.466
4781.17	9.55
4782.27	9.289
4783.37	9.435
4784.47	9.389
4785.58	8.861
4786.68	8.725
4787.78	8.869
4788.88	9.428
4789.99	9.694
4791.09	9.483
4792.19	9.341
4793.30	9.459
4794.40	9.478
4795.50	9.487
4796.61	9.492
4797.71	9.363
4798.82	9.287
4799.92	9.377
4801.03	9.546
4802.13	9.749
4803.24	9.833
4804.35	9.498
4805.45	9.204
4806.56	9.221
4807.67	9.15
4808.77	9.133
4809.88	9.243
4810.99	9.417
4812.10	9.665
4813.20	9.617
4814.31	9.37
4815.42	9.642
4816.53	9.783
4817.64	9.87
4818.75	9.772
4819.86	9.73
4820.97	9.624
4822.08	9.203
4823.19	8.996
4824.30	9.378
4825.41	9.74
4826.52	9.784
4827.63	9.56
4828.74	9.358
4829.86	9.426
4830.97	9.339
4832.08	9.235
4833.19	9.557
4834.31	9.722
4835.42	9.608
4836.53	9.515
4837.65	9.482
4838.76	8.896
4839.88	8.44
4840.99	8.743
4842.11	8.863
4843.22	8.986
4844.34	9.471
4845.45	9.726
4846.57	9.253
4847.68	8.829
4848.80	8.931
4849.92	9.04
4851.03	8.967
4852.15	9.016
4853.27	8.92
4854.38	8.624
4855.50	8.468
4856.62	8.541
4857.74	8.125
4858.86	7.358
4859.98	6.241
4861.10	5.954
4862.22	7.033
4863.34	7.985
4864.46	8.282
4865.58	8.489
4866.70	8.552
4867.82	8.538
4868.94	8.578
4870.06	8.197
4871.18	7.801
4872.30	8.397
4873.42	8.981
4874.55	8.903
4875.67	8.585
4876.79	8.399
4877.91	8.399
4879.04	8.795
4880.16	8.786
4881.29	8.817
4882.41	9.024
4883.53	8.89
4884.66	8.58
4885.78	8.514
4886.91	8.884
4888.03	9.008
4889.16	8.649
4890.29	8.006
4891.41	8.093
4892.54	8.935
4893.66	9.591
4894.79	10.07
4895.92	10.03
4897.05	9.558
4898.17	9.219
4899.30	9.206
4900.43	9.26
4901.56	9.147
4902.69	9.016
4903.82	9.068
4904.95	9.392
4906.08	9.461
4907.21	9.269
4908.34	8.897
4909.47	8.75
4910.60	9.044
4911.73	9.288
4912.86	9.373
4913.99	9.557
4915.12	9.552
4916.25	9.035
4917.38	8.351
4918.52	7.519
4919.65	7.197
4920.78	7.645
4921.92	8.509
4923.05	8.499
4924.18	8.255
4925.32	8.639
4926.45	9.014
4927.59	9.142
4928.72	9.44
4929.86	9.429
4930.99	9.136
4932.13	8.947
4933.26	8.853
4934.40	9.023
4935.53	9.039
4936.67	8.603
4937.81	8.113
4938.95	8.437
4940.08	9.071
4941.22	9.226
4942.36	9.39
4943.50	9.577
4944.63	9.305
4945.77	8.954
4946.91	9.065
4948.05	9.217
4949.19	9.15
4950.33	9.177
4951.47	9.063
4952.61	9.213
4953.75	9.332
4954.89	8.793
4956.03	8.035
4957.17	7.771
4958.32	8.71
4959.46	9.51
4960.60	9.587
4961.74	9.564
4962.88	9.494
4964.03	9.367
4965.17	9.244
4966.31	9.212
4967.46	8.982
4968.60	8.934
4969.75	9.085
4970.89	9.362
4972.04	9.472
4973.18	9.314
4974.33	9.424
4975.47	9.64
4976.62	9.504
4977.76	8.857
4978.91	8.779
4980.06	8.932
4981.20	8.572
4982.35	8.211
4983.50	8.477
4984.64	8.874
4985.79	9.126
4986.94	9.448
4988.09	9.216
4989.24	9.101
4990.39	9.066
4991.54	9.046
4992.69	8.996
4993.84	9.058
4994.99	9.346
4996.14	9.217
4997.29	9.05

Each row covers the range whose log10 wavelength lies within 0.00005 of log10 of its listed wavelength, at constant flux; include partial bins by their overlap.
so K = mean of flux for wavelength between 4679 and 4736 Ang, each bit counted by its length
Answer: 9.08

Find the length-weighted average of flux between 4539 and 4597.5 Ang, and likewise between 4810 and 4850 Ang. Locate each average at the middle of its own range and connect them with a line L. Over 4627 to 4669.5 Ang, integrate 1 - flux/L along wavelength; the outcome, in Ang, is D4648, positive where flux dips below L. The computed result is 0.0 Ang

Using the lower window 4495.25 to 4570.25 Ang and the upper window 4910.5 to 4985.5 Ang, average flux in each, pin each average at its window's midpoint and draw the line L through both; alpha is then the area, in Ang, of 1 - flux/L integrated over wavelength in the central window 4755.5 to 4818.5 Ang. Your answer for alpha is -2.51 Ang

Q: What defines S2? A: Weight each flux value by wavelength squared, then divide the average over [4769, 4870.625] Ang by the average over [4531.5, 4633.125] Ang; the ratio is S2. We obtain 1.10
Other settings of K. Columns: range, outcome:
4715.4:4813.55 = 9.32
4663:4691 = 9.03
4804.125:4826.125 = 9.47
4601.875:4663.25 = 9.34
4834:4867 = 8.59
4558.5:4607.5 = 9.12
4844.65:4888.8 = 8.48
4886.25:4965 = 8.98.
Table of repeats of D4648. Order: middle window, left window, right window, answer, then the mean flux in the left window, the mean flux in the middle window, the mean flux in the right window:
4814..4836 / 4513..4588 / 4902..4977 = -1.3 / 9.02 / 9.54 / 9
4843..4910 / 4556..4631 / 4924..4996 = 2.8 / 9.23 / 8.71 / 9.05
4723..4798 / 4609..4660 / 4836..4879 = -3.6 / 9.32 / 9.29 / 8.51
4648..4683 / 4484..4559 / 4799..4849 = 0.6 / 9.01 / 9.03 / 9.39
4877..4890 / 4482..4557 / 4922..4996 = 0.4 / 8.99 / 8.73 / 9.04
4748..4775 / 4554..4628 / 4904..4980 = -0.6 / 9.2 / 9.3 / 9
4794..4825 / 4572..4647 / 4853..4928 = -2.3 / 9.27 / 9.47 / 8.64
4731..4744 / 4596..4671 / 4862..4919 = -0.3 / 9.23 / 9.28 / 8.83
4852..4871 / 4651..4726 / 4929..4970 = 2.2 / 9.08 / 8.03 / 9.05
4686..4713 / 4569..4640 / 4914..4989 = 0.5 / 9.25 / 8.98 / 8.95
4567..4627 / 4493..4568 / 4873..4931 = -1.1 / 9.07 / 9.2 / 8.9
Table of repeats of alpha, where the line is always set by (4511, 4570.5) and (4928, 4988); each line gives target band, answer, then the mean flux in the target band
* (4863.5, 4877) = 0.87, 8.47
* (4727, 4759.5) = -0.94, 9.28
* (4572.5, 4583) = -0.38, 9.32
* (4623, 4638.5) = -0.79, 9.46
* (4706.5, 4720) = -0.13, 9.1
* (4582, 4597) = 0.07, 8.96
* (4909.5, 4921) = 0.46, 8.7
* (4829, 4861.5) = 0.79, 8.82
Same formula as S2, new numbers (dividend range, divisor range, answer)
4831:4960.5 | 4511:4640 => 1.11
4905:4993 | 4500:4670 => 1.14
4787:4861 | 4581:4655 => 1.09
